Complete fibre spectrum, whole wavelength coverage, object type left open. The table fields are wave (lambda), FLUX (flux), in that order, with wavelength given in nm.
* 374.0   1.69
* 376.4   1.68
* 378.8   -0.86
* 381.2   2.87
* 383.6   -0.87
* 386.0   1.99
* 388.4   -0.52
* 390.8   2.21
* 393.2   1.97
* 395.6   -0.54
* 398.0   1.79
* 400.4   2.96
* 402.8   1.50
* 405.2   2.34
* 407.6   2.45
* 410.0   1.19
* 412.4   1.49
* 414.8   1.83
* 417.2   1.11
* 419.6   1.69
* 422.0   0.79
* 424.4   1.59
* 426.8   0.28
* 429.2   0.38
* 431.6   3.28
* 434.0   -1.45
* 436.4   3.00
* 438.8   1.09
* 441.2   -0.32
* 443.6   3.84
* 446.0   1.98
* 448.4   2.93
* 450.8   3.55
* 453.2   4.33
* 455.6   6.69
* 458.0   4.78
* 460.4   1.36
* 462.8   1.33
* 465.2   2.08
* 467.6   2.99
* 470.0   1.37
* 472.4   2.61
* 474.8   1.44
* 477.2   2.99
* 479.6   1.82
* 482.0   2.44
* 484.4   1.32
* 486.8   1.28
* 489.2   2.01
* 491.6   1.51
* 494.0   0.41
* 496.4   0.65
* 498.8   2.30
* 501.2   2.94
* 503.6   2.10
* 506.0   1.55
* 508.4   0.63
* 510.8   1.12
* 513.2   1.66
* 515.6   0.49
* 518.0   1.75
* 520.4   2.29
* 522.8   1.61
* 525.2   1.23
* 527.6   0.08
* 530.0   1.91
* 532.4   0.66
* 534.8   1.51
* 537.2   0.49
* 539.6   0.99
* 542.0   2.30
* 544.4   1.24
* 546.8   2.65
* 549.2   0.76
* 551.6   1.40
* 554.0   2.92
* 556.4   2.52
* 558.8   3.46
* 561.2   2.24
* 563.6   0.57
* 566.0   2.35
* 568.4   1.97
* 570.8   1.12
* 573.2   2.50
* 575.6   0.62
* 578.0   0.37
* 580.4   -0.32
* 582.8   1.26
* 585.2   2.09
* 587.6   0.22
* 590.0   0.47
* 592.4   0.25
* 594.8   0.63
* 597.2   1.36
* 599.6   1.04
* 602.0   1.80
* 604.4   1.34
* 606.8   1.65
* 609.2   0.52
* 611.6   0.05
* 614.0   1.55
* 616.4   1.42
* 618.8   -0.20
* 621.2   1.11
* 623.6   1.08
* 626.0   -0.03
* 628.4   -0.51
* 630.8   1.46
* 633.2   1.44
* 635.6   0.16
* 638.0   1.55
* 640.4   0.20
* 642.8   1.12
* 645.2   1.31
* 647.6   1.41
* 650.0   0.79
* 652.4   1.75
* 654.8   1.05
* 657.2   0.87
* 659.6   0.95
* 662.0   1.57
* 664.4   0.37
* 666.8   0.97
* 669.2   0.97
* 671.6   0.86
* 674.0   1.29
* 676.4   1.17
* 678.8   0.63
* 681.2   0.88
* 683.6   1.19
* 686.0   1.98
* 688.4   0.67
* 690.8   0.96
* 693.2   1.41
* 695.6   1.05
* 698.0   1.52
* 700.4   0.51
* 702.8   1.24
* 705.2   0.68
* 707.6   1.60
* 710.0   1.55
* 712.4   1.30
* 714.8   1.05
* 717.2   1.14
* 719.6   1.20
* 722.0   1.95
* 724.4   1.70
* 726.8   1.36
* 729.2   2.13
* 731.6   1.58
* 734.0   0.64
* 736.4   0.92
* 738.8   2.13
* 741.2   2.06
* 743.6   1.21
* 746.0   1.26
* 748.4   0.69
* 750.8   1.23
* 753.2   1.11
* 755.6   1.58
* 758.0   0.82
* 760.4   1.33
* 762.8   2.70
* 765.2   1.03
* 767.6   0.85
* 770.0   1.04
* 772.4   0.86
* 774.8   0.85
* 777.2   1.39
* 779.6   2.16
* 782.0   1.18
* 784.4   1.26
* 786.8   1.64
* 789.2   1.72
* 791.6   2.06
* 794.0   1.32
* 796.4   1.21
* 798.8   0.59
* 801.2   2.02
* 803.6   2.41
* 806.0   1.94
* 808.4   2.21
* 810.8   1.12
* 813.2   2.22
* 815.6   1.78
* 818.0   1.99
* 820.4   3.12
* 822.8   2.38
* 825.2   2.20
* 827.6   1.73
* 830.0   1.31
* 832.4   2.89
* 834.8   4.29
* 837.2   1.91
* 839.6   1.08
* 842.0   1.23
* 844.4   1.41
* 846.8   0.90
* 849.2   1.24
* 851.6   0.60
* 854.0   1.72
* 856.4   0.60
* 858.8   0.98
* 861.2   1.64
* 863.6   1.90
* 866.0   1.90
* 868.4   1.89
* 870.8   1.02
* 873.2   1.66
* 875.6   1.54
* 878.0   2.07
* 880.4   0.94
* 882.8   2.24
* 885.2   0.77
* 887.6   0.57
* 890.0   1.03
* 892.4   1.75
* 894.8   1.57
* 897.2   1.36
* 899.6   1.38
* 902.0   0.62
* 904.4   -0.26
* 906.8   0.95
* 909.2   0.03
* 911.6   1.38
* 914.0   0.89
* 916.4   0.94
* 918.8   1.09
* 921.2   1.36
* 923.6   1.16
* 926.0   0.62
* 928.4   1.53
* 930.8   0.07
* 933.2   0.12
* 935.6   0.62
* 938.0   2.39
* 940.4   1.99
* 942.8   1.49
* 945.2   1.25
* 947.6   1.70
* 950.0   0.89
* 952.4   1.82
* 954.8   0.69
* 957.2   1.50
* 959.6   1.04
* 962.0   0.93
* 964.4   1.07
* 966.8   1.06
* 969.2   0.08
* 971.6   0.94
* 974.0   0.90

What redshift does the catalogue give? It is 1.94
